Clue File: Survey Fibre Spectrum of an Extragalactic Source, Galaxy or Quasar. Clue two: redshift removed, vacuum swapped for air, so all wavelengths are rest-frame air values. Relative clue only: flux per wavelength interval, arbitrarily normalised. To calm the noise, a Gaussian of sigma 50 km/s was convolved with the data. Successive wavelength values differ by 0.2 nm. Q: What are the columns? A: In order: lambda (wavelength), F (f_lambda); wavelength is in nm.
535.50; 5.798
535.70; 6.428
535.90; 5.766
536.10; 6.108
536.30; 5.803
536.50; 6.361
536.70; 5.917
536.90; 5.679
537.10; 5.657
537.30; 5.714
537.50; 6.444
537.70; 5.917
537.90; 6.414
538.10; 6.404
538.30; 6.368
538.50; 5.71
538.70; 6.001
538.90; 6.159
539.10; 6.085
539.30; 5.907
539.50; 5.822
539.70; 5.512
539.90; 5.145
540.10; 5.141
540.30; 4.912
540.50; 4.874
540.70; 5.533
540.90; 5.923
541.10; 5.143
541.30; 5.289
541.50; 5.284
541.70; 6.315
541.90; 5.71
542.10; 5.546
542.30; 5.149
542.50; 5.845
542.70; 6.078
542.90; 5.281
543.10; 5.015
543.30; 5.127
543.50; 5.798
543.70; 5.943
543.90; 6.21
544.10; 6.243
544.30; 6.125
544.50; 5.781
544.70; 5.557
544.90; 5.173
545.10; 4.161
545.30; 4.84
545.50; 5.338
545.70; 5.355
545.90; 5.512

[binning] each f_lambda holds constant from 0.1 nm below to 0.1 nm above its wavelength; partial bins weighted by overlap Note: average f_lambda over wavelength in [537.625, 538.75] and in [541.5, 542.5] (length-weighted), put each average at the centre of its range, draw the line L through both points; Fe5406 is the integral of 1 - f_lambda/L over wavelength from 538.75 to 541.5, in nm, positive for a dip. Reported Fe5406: 0.19 nm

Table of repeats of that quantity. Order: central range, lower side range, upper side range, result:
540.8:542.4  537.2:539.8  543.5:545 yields 0.11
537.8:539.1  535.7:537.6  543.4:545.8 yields -0.07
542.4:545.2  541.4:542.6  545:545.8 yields -0.18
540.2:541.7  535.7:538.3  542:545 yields 0.12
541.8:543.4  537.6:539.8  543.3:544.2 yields 0.13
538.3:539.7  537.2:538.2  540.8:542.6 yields 0.01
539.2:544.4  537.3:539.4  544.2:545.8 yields 0.10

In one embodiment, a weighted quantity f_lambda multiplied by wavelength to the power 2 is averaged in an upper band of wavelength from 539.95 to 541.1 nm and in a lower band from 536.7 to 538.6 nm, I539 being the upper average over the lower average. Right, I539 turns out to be 0.88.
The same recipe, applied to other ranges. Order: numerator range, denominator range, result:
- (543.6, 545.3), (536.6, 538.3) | 0.95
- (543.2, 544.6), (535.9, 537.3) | 1.03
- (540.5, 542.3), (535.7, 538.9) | 0.93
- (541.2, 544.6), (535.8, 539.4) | 0.96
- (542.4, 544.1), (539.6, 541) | 1.09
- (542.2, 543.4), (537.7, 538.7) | 0.89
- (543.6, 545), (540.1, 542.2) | 1.09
